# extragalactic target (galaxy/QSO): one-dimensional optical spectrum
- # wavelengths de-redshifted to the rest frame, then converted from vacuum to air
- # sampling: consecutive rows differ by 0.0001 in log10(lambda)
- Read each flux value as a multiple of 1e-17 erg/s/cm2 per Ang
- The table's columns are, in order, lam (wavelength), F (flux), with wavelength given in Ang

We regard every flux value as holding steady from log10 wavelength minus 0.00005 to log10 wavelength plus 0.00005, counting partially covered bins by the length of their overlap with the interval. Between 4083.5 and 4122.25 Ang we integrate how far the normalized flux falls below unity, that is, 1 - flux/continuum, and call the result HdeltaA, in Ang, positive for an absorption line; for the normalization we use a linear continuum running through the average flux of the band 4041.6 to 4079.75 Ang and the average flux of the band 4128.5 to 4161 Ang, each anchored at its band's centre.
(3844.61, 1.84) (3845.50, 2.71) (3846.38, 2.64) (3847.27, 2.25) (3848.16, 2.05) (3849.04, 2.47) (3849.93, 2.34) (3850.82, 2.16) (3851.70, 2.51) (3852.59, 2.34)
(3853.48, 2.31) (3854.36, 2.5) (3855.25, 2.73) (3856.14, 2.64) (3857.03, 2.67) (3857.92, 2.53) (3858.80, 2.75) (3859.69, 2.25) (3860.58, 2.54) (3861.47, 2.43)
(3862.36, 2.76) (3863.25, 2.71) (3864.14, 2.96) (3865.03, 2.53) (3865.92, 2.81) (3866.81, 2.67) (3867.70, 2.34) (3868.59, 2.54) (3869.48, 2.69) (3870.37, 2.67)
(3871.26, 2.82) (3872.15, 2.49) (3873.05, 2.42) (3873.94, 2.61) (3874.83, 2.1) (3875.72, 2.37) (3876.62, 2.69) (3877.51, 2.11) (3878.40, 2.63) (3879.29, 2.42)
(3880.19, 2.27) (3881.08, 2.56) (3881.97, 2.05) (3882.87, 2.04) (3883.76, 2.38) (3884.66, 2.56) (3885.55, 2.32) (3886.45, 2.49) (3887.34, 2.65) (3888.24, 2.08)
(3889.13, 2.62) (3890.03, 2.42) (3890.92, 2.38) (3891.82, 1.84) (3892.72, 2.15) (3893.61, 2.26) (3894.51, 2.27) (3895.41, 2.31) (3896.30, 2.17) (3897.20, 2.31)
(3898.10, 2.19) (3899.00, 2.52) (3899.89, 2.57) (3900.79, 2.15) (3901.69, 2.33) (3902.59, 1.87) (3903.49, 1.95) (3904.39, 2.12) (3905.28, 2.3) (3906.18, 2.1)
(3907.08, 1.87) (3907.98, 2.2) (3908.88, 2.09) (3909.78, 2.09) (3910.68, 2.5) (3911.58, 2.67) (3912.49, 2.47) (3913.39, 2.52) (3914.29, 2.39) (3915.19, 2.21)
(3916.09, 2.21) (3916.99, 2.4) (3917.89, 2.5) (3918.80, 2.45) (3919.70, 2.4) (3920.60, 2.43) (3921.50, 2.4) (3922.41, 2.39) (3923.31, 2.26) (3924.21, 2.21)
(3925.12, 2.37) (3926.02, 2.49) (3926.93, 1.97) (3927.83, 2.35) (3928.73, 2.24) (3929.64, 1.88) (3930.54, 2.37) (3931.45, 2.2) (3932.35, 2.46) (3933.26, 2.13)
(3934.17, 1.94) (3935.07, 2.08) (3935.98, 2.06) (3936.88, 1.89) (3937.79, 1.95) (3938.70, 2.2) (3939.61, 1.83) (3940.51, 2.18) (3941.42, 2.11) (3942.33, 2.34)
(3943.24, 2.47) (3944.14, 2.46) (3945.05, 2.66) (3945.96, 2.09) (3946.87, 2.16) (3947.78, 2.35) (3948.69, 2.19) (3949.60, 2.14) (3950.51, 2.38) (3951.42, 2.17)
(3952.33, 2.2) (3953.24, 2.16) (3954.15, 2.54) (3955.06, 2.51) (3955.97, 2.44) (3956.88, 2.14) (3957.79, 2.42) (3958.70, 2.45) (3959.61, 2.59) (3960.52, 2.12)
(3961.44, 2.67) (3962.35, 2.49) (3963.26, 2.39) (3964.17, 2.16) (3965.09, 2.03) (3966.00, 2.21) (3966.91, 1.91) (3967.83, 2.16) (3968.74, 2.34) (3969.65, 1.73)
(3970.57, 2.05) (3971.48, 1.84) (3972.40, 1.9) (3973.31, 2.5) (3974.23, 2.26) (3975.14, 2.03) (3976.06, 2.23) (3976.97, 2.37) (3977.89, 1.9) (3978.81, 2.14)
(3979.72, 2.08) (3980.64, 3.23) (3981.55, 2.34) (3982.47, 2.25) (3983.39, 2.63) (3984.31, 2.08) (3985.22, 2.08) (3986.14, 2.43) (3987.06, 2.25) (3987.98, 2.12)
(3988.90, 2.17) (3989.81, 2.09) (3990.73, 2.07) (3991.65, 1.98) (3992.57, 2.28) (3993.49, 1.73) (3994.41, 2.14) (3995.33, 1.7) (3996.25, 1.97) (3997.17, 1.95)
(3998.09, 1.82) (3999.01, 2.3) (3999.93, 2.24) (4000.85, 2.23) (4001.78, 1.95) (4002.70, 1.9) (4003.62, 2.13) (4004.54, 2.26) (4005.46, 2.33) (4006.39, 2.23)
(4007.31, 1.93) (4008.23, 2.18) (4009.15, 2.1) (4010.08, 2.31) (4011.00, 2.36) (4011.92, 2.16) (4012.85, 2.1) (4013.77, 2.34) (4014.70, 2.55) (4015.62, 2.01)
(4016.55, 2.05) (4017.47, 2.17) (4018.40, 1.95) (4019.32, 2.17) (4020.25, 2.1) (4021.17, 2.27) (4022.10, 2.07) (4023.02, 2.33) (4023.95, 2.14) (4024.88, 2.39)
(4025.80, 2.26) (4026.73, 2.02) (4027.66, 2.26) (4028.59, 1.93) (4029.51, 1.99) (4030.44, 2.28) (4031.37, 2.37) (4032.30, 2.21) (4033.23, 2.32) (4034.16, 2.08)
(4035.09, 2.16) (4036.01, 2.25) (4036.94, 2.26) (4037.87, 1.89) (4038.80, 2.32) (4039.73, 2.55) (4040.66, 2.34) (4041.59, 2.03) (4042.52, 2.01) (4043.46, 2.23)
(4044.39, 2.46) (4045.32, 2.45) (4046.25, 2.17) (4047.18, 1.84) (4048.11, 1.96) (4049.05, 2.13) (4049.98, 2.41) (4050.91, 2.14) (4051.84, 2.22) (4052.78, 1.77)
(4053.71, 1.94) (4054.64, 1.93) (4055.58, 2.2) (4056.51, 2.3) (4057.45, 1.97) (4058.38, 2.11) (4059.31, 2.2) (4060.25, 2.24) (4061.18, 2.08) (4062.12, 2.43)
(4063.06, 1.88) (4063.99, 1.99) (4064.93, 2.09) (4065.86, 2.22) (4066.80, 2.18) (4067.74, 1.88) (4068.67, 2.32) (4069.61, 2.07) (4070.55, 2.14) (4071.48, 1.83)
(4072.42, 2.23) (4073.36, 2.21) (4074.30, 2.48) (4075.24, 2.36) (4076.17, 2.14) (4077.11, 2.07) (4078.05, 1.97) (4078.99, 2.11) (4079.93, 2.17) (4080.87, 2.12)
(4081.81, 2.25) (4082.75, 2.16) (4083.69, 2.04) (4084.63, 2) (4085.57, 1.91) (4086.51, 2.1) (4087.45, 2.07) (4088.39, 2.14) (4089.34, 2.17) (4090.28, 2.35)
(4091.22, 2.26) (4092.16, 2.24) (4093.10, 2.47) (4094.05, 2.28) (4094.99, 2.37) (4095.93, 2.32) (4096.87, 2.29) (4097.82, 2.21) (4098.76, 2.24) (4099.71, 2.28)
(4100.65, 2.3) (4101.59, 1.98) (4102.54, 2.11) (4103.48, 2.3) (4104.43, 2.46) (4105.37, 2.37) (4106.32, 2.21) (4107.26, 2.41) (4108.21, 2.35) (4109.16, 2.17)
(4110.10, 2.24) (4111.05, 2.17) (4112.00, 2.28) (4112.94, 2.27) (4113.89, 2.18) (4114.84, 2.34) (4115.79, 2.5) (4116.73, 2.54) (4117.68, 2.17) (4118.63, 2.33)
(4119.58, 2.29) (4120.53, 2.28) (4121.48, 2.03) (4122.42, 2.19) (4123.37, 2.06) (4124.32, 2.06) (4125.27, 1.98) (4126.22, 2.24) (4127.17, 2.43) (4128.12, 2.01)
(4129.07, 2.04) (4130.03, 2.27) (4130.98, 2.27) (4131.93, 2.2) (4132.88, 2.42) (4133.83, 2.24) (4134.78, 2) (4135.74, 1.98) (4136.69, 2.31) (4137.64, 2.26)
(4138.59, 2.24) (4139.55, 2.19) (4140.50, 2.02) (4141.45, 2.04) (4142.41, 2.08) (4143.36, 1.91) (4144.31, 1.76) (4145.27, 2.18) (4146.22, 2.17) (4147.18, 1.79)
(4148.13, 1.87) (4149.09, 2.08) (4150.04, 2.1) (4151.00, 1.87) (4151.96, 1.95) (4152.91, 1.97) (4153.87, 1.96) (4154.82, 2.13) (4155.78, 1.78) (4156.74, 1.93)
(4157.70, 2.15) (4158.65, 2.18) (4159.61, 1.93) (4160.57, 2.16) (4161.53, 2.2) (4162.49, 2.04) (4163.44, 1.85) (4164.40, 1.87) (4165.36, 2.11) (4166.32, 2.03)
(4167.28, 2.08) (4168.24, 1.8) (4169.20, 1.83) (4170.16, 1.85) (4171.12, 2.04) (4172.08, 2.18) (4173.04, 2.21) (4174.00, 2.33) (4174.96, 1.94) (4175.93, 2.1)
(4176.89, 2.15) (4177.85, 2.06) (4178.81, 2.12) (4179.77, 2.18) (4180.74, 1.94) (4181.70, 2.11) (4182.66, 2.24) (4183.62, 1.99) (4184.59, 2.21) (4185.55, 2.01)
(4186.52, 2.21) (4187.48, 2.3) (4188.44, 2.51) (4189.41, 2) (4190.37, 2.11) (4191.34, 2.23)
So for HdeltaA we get -2.7 Ang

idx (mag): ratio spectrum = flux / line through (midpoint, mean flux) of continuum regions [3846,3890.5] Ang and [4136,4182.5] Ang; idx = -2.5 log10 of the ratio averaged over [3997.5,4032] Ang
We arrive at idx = 0.045 mag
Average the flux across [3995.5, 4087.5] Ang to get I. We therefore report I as 2.15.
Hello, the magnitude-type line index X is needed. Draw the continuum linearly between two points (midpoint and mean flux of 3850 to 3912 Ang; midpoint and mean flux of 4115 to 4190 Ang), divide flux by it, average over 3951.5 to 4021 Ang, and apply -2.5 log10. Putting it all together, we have 0.04 mag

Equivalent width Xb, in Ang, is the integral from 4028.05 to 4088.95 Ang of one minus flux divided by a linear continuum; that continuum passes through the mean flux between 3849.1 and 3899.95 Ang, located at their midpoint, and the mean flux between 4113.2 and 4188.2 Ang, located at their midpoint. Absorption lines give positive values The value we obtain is 2.1 Ang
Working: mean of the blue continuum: 2.45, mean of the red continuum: 2.1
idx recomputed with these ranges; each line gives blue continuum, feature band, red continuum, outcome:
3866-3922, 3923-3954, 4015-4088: 0.04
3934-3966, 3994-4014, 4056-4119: 0.06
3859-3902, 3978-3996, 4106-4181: 0.05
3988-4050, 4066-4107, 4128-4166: -0.04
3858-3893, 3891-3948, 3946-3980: 0.05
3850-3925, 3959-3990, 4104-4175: 0.03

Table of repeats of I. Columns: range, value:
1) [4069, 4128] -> 2.21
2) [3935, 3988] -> 2.24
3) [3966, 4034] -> 2.16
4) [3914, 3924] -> 2.36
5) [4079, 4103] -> 2.19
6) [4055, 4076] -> 2.15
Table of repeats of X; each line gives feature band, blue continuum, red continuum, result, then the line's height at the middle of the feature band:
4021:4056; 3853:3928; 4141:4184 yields 0.01 mag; 2.19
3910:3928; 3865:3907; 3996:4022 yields -0.03 mag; 2.3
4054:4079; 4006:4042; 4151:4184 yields 0.01 mag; 2.15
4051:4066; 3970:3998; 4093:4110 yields 0.07 mag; 2.23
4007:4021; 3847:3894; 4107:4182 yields 0.05 mag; 2.27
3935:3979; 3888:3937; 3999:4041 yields 0.01 mag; 2.23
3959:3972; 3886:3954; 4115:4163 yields 0.02 mag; 2.23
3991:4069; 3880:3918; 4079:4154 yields 0.04 mag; 2.22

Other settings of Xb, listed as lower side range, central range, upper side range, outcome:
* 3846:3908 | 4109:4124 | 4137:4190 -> -1.0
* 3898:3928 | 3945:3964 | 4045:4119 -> -0.6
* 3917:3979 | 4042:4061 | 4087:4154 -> 0.6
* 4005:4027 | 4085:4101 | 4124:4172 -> -0.9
